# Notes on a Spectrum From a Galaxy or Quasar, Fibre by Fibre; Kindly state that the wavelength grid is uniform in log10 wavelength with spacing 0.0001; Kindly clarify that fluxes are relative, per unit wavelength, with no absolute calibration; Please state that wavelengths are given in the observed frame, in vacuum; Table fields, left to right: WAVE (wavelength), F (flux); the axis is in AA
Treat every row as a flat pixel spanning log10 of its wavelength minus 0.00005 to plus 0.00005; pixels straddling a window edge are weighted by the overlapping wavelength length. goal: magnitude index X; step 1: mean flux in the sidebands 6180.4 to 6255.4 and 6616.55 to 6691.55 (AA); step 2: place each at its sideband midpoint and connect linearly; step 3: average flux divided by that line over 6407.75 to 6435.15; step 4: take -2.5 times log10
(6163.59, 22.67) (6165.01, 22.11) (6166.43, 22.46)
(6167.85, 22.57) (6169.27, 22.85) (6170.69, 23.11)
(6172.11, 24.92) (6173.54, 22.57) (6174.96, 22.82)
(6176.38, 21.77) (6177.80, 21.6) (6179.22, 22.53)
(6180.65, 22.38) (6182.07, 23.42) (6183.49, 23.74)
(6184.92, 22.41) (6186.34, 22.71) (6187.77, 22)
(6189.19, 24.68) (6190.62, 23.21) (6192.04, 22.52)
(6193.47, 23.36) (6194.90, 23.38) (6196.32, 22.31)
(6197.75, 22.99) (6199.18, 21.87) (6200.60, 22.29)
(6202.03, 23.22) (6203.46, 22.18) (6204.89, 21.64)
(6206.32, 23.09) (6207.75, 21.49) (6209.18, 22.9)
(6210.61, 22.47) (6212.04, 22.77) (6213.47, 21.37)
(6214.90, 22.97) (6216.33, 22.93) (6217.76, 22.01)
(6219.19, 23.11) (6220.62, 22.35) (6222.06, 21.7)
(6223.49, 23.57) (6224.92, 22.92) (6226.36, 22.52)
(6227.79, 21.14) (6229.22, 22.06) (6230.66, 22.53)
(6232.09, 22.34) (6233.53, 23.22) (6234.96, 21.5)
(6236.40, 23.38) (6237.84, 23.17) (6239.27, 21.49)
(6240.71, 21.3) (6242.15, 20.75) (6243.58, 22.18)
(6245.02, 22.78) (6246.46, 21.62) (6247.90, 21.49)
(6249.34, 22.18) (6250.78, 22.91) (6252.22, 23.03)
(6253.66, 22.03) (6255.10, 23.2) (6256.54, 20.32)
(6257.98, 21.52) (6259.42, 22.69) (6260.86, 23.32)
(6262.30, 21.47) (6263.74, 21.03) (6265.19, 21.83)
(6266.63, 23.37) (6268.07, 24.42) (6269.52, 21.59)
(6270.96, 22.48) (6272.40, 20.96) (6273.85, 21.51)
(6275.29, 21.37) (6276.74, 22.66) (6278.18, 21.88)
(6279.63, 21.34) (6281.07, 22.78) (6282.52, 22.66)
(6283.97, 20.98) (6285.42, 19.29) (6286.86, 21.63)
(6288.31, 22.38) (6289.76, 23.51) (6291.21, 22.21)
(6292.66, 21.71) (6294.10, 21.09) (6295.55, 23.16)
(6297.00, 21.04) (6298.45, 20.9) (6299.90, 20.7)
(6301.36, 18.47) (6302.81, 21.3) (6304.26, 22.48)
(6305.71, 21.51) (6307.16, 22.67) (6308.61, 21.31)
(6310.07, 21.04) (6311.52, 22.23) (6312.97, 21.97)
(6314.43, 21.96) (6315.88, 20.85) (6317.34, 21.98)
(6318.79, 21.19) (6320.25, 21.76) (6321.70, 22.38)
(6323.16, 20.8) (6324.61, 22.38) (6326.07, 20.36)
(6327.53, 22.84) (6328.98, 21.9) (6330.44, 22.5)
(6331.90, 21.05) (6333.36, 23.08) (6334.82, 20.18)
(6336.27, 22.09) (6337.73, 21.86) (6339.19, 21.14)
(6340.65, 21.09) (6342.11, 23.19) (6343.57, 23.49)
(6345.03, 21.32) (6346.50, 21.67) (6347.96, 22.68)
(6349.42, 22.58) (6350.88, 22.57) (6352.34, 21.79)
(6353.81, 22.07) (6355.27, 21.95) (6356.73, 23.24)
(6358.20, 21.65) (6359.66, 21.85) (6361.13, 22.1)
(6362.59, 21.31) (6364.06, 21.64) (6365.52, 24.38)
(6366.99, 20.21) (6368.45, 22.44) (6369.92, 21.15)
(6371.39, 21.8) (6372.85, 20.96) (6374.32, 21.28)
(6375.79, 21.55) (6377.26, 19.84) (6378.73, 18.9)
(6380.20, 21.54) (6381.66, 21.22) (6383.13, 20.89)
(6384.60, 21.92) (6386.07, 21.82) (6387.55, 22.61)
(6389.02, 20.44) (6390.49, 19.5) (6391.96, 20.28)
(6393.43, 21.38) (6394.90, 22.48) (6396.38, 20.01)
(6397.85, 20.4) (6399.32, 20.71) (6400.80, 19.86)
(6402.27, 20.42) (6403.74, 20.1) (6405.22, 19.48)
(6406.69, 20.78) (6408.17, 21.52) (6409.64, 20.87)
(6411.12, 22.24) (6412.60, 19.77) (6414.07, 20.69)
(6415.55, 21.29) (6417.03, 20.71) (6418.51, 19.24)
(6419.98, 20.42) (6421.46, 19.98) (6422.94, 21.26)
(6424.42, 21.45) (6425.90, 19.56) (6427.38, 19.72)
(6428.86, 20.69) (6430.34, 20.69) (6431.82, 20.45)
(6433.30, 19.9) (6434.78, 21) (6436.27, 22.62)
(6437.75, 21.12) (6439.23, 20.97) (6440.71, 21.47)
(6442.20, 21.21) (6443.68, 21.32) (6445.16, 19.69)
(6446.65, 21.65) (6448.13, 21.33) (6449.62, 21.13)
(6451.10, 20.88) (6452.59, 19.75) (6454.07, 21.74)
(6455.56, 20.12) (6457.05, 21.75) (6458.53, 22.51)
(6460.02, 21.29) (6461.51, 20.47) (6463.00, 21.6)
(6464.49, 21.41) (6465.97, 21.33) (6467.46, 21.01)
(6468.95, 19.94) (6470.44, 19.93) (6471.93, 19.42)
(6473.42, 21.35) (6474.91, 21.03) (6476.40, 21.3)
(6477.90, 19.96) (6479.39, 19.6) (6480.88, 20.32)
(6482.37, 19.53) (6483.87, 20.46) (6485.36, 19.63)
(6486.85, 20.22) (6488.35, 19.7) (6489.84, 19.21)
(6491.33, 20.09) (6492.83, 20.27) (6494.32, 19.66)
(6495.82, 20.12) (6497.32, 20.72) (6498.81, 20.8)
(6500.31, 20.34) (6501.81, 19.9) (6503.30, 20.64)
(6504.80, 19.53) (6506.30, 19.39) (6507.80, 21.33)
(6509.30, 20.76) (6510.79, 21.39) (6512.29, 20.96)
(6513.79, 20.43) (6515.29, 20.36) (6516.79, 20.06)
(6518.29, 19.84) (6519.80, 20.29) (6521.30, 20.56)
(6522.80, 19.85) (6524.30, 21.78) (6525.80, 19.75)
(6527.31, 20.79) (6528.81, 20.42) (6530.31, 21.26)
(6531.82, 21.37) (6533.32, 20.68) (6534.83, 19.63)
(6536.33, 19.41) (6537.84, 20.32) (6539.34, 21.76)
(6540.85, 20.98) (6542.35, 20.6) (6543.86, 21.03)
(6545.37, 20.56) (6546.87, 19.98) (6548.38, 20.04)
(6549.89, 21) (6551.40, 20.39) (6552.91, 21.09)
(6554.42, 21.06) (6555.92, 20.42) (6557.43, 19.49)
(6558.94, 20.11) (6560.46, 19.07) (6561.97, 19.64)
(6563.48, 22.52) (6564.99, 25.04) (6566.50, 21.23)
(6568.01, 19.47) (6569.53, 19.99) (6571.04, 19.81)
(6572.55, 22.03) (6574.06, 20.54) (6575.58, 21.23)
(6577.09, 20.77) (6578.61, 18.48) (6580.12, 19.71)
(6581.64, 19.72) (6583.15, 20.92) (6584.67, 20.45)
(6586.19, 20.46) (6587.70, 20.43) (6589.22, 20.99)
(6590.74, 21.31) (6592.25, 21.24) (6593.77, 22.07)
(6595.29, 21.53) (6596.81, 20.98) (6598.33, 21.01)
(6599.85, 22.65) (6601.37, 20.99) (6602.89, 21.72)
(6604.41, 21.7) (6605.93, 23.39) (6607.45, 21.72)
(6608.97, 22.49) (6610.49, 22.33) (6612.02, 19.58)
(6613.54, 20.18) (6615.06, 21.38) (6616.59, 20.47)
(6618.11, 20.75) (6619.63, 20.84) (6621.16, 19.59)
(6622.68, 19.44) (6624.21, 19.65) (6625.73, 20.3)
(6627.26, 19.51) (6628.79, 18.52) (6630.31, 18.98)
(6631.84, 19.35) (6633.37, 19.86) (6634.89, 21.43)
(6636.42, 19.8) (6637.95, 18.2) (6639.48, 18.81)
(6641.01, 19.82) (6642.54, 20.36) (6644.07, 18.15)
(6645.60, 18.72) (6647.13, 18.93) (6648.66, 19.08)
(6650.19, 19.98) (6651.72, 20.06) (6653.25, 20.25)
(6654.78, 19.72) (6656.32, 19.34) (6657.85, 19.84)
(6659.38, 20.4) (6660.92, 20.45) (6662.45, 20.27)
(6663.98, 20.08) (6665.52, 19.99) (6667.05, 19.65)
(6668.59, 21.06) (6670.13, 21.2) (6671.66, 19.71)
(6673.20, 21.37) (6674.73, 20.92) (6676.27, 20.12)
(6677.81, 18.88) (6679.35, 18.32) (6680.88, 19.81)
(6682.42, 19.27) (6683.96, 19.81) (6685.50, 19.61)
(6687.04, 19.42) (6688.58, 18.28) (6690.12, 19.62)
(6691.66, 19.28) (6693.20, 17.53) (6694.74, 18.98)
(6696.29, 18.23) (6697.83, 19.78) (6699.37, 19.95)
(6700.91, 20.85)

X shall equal 0.03 mag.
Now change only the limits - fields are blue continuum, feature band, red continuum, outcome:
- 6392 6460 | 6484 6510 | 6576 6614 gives 0.041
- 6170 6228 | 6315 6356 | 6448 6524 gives -0.013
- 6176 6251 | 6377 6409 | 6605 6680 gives 0.037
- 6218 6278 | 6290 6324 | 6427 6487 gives 0.013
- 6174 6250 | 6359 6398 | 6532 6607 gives 0.022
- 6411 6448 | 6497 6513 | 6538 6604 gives 0.013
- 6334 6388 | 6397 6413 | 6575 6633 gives 0.050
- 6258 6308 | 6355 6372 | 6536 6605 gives -0.022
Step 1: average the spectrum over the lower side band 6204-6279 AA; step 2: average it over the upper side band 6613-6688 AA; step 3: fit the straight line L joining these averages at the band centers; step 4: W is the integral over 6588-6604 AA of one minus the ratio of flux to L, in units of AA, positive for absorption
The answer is -1.0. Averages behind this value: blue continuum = 22.2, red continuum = 19.8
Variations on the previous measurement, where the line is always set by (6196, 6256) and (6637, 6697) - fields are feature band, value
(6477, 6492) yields 0.6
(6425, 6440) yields 0.3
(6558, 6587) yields -0.6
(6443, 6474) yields -0.1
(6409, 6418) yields 0.1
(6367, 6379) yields 0.2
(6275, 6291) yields 0.1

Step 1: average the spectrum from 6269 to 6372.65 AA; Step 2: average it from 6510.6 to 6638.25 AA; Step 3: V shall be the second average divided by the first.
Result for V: 0.95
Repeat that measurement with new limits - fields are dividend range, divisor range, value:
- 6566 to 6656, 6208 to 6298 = 0.92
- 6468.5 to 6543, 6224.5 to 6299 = 0.92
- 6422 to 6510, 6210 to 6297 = 0.93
